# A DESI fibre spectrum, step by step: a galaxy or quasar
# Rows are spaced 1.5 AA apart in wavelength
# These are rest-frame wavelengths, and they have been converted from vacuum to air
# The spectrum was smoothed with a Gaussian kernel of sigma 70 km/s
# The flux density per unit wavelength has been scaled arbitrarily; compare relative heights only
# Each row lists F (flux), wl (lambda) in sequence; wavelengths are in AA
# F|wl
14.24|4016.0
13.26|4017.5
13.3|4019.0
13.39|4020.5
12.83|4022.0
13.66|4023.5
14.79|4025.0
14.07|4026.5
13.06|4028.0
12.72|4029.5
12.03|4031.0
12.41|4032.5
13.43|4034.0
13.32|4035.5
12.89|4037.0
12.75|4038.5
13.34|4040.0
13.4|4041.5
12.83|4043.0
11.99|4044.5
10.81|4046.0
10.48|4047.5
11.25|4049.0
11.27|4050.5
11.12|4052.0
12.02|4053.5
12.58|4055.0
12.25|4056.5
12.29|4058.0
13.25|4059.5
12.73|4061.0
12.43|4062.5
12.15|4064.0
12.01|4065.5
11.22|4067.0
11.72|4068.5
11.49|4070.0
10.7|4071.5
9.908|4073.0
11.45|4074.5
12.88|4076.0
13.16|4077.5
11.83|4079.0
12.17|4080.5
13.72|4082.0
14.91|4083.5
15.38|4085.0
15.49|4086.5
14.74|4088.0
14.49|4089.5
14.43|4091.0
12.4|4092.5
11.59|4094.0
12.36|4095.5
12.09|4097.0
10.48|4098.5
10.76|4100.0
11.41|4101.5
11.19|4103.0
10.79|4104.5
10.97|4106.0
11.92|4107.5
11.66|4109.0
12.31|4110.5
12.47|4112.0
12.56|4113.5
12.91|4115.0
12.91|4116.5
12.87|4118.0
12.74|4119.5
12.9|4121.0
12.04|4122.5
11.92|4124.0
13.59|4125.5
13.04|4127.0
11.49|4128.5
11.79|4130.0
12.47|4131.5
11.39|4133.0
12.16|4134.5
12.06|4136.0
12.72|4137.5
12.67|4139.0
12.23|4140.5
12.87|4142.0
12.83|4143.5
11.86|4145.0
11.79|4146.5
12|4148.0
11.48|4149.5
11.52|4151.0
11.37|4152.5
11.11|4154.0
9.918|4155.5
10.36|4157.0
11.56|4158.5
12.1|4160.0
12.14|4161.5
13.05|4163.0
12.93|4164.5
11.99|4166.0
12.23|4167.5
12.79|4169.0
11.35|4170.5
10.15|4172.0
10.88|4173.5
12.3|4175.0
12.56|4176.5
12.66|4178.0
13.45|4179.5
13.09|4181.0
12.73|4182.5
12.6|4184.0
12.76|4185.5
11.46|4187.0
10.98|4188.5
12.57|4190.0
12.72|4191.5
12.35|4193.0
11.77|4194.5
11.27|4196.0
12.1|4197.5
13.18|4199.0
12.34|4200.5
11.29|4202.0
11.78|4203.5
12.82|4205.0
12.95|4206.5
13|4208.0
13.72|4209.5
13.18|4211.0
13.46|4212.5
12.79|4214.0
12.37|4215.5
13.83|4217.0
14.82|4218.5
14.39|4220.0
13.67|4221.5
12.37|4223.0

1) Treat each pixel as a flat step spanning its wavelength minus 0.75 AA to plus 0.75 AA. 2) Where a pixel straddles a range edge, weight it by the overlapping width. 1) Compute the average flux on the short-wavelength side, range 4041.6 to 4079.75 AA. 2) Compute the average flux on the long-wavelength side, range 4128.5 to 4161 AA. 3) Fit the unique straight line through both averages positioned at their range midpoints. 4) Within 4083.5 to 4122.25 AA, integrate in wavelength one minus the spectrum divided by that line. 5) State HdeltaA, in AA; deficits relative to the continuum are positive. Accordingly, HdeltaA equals -2.47 AA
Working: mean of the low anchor 11.9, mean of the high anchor 11.8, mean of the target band 12.6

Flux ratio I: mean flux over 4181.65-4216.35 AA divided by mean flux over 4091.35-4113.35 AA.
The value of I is 1.1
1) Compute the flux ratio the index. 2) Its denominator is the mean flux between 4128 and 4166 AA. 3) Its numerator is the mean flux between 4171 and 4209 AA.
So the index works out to 1.03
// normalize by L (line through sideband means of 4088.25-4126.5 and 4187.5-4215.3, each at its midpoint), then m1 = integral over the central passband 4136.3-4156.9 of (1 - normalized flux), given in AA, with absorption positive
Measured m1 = 0.9 AA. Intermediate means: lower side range 12.3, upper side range 12.4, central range 11.8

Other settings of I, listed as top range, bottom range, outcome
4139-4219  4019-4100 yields 0.97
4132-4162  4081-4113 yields 0.93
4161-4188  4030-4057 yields 1.00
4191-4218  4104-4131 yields 1.03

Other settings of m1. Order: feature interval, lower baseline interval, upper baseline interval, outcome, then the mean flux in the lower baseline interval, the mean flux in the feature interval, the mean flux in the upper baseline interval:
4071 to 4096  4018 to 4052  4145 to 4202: -1.3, 12.7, 13.1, 12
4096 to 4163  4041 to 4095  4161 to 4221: 2.9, 12.5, 12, 12.5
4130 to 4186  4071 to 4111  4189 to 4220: 2.5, 12.4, 12.1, 12.7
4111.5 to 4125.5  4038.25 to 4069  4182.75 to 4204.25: -0.6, 12.1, 12.6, 12.1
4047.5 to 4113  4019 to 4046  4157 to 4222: 3.2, 13.1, 12.2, 12.5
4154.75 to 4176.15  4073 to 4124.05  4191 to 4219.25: 1.6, 12.6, 11.7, 12.7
